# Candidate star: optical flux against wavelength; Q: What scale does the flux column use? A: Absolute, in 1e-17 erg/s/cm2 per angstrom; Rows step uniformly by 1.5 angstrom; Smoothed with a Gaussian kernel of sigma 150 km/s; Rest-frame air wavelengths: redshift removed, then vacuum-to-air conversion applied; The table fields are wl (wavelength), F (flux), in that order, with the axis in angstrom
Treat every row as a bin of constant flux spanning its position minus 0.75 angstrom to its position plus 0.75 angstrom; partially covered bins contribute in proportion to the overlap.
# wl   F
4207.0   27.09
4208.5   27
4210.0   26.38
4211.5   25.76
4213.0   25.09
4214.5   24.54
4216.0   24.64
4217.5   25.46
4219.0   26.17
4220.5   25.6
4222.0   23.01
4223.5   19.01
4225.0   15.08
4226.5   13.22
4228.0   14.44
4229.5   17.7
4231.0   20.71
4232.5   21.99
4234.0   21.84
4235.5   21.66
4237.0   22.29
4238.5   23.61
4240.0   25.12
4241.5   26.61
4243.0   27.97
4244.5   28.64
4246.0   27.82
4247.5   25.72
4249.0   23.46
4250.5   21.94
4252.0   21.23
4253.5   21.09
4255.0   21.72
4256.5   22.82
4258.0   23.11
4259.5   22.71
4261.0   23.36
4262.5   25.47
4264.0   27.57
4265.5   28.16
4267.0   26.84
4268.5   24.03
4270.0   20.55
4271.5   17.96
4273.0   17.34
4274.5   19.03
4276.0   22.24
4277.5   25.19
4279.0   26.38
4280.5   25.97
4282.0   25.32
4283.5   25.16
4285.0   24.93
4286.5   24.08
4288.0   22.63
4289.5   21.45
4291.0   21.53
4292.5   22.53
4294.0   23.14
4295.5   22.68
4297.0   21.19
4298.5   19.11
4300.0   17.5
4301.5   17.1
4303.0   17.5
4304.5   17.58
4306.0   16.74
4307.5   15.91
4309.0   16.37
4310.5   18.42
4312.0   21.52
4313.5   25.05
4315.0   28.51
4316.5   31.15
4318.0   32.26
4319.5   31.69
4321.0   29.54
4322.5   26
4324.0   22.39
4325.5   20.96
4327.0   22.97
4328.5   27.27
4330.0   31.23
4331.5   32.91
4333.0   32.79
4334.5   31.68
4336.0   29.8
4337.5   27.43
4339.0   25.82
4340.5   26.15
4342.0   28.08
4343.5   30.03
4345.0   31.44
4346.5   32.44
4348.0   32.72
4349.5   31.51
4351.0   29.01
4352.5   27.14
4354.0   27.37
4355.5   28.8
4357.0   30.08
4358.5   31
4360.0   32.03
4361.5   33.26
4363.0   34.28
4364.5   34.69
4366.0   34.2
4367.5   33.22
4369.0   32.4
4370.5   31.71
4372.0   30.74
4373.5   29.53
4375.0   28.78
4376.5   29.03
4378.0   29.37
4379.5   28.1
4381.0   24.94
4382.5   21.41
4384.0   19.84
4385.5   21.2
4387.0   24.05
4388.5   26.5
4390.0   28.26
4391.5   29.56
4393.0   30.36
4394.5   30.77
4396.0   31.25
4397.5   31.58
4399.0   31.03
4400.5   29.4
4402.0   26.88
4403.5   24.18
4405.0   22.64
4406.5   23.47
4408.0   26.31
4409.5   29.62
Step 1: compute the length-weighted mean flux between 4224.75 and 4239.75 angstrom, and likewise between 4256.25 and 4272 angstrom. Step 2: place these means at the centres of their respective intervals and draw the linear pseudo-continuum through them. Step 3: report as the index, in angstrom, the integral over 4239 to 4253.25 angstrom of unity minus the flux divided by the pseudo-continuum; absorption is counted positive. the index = -2.49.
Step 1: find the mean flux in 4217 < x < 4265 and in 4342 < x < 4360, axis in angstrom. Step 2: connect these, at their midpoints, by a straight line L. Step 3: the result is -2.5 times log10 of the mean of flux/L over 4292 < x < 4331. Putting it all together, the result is 0.20 mag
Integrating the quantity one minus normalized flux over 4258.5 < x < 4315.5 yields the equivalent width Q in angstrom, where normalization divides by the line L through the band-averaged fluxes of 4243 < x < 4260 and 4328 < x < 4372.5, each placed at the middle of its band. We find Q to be 9.0 angstrom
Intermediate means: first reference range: 23.9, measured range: 22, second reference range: 30.7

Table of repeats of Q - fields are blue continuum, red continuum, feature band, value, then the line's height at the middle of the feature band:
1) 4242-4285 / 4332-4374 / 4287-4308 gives 5.2 angstrom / 26.5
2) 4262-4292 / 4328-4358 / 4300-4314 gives 4.3 angstrom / 26.4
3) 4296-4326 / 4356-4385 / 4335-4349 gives -1.7 angstrom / 26.2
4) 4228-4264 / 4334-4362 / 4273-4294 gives 1.9 angstrom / 25.7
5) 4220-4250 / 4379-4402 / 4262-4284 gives -0.3 angstrom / 23.5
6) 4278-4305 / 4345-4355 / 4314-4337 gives -1.7 angstrom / 26.7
